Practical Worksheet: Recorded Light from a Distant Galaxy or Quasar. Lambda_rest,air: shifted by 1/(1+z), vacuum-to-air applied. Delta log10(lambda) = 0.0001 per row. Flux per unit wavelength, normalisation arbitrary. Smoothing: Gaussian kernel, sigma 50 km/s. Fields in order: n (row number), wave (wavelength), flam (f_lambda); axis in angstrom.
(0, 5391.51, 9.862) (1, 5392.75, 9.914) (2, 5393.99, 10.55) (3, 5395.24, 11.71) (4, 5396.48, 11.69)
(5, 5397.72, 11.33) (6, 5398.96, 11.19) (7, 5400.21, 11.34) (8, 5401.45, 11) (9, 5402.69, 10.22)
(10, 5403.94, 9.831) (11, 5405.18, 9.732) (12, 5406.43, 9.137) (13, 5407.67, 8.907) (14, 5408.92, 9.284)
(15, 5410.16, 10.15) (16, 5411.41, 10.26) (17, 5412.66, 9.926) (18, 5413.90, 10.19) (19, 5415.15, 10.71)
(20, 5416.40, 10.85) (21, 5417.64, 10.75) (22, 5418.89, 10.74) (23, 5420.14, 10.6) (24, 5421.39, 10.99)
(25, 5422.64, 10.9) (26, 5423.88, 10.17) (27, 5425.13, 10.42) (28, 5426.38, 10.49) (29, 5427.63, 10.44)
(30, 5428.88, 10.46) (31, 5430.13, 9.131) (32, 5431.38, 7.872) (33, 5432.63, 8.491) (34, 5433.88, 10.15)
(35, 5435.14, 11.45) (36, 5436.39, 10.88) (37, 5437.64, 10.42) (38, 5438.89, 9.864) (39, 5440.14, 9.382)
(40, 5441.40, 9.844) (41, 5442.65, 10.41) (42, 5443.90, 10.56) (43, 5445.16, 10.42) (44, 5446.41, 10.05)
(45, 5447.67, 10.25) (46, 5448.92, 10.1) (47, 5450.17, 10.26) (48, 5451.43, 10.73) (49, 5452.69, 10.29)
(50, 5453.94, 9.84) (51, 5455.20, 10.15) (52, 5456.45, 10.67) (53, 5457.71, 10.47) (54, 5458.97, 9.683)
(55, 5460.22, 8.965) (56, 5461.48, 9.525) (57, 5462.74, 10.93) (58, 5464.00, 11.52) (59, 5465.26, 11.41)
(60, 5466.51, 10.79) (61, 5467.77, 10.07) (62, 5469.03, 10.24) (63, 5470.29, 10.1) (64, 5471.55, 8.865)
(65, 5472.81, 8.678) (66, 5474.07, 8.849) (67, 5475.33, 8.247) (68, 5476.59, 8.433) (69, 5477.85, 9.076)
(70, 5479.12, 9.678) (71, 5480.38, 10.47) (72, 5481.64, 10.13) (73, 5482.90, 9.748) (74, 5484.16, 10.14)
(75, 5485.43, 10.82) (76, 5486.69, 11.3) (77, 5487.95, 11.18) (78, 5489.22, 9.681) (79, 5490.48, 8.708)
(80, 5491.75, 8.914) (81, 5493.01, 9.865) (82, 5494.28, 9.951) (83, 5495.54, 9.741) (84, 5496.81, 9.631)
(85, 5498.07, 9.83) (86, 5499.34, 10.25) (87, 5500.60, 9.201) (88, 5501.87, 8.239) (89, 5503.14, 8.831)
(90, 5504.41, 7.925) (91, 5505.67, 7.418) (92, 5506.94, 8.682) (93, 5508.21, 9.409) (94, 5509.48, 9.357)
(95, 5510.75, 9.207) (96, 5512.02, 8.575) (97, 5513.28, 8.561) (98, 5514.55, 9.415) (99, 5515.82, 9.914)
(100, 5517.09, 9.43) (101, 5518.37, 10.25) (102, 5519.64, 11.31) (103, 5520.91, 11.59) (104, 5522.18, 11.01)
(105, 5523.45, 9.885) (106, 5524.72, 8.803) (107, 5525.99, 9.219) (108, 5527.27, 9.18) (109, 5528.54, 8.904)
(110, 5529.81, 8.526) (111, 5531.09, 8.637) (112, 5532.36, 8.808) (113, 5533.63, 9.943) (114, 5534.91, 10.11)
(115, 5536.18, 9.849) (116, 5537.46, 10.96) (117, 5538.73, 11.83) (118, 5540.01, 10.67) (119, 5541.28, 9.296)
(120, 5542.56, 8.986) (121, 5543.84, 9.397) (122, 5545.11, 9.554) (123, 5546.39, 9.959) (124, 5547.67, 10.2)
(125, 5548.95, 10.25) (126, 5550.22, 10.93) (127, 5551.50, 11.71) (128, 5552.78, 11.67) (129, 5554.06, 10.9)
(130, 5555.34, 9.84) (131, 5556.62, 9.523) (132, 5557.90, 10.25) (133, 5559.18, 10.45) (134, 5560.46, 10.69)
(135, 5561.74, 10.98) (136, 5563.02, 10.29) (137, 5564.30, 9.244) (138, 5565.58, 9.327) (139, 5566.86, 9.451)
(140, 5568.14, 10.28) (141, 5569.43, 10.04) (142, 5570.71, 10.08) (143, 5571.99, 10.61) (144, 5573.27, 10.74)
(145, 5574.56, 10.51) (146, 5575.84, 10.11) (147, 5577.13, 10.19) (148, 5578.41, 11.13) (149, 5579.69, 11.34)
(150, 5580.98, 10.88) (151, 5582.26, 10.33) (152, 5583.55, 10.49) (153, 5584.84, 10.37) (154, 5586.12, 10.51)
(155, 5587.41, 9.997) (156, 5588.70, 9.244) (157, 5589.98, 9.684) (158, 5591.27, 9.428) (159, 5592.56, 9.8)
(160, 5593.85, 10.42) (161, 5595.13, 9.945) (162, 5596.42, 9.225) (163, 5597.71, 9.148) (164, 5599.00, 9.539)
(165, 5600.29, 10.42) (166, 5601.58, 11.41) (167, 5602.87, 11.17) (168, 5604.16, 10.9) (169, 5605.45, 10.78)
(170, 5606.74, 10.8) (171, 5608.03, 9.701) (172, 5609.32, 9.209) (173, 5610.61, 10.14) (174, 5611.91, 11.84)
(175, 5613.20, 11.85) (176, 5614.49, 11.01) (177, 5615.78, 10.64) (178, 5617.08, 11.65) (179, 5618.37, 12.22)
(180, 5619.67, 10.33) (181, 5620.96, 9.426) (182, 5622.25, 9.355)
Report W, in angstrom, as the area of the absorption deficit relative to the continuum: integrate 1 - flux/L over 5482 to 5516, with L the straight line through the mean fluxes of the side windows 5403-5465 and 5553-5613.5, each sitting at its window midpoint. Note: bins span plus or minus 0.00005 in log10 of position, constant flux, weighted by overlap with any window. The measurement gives 2.6 angstrom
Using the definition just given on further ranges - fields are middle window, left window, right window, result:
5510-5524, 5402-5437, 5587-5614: 0.35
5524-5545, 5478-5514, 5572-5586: 0.90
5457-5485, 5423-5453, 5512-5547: 0.44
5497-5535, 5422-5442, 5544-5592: 3.17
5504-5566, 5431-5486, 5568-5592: 2.24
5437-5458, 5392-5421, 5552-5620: 0.43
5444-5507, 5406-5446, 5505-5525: 0.18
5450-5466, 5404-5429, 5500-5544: -0.66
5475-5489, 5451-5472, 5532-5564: 0.42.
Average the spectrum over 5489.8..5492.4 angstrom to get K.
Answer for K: 8.85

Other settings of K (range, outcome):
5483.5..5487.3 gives 10.7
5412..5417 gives 10.4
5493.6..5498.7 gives 9.79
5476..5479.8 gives 9.07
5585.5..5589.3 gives 9.9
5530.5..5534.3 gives 9.15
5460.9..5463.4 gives 10.2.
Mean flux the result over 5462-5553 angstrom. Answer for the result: 9.75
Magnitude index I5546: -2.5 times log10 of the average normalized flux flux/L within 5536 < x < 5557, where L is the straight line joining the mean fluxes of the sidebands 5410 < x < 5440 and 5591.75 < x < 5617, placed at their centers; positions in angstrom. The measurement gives 0.004 mag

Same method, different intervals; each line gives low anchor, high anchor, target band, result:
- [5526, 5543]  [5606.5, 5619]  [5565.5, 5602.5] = 0.028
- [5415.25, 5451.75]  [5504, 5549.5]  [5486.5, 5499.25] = -0.002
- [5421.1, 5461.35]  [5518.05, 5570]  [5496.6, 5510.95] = 0.127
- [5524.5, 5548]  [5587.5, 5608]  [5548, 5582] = -0.062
